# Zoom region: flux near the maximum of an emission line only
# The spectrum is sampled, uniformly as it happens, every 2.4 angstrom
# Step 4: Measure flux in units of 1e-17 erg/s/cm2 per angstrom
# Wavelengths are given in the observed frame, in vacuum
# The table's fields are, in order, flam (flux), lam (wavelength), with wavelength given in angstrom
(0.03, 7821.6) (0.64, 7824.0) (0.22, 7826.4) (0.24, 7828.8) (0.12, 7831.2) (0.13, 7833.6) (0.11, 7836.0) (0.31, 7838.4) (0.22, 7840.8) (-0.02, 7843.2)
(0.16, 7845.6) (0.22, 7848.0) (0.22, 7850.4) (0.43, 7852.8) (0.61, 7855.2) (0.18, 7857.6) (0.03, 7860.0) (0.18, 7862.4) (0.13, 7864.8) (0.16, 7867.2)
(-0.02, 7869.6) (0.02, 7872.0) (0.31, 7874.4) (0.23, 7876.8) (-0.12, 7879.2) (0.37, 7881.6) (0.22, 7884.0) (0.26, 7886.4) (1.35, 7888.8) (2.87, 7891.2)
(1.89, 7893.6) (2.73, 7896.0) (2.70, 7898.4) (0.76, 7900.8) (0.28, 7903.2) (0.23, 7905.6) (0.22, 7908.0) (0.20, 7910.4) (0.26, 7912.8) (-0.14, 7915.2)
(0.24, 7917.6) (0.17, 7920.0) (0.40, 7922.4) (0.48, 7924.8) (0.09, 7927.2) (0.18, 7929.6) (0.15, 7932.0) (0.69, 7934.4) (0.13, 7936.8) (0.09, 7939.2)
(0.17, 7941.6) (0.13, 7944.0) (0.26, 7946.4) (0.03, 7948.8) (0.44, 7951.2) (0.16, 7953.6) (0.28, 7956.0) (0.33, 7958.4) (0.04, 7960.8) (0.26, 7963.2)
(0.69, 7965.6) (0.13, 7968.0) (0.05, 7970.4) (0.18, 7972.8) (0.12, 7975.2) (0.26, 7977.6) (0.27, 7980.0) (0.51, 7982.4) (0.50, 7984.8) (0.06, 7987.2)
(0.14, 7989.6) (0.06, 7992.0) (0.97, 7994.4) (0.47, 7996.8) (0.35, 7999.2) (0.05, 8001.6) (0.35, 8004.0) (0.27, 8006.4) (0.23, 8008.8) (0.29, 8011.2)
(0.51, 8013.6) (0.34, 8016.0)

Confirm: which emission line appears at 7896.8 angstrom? [O II] 3727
